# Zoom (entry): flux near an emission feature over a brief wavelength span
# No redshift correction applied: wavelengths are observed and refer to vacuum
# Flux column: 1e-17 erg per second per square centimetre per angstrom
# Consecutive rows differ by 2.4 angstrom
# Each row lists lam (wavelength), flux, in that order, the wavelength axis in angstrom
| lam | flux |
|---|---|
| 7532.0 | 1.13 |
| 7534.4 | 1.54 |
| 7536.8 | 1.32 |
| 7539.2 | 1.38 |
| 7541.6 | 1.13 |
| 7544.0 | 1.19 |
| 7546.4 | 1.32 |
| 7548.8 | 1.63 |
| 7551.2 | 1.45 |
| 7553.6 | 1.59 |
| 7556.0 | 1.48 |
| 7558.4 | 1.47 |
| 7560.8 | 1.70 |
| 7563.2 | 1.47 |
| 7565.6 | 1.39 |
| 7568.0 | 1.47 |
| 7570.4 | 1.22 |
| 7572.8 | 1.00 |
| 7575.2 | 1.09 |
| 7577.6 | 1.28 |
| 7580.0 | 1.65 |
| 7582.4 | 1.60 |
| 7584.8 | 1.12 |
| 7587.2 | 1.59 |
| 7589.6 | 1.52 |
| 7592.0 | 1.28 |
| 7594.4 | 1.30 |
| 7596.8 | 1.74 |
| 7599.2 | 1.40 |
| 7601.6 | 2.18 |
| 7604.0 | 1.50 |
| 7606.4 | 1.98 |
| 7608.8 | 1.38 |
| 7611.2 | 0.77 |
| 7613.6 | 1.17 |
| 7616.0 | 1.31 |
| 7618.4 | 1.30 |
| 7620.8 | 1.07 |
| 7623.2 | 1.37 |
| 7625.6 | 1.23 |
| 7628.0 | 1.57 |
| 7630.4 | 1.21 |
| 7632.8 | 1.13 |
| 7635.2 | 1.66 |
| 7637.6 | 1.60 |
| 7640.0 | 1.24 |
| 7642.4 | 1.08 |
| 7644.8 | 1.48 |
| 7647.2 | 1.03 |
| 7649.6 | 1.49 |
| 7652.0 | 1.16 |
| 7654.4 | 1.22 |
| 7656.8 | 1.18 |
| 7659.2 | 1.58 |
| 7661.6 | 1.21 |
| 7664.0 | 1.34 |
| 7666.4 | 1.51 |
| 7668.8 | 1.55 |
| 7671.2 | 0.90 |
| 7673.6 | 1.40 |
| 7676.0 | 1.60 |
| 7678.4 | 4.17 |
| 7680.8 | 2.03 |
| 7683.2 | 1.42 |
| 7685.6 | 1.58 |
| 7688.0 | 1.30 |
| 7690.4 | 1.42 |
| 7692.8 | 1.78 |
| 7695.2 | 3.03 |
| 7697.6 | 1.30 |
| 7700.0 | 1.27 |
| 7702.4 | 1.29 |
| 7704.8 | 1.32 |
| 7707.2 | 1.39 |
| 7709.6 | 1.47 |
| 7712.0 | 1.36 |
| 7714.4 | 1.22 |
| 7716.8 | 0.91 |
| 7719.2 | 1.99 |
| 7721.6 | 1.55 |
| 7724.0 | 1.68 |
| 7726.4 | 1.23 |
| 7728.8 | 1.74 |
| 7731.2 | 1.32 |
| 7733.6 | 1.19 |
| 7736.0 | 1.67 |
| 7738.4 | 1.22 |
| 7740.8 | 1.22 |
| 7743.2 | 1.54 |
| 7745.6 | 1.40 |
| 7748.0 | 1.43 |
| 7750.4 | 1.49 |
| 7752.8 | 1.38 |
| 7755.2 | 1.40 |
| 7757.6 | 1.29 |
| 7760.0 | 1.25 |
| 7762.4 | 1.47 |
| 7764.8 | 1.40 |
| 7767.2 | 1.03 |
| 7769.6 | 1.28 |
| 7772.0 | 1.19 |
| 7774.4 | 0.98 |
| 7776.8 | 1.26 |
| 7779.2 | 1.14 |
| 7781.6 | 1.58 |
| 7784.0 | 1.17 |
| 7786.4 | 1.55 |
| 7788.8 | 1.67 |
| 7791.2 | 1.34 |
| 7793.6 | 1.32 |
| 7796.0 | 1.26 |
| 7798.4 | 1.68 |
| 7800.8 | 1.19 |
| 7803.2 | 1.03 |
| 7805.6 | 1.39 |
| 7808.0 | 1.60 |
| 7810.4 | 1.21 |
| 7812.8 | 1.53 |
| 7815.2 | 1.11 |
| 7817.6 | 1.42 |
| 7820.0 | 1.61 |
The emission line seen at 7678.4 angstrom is [S II] 6716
